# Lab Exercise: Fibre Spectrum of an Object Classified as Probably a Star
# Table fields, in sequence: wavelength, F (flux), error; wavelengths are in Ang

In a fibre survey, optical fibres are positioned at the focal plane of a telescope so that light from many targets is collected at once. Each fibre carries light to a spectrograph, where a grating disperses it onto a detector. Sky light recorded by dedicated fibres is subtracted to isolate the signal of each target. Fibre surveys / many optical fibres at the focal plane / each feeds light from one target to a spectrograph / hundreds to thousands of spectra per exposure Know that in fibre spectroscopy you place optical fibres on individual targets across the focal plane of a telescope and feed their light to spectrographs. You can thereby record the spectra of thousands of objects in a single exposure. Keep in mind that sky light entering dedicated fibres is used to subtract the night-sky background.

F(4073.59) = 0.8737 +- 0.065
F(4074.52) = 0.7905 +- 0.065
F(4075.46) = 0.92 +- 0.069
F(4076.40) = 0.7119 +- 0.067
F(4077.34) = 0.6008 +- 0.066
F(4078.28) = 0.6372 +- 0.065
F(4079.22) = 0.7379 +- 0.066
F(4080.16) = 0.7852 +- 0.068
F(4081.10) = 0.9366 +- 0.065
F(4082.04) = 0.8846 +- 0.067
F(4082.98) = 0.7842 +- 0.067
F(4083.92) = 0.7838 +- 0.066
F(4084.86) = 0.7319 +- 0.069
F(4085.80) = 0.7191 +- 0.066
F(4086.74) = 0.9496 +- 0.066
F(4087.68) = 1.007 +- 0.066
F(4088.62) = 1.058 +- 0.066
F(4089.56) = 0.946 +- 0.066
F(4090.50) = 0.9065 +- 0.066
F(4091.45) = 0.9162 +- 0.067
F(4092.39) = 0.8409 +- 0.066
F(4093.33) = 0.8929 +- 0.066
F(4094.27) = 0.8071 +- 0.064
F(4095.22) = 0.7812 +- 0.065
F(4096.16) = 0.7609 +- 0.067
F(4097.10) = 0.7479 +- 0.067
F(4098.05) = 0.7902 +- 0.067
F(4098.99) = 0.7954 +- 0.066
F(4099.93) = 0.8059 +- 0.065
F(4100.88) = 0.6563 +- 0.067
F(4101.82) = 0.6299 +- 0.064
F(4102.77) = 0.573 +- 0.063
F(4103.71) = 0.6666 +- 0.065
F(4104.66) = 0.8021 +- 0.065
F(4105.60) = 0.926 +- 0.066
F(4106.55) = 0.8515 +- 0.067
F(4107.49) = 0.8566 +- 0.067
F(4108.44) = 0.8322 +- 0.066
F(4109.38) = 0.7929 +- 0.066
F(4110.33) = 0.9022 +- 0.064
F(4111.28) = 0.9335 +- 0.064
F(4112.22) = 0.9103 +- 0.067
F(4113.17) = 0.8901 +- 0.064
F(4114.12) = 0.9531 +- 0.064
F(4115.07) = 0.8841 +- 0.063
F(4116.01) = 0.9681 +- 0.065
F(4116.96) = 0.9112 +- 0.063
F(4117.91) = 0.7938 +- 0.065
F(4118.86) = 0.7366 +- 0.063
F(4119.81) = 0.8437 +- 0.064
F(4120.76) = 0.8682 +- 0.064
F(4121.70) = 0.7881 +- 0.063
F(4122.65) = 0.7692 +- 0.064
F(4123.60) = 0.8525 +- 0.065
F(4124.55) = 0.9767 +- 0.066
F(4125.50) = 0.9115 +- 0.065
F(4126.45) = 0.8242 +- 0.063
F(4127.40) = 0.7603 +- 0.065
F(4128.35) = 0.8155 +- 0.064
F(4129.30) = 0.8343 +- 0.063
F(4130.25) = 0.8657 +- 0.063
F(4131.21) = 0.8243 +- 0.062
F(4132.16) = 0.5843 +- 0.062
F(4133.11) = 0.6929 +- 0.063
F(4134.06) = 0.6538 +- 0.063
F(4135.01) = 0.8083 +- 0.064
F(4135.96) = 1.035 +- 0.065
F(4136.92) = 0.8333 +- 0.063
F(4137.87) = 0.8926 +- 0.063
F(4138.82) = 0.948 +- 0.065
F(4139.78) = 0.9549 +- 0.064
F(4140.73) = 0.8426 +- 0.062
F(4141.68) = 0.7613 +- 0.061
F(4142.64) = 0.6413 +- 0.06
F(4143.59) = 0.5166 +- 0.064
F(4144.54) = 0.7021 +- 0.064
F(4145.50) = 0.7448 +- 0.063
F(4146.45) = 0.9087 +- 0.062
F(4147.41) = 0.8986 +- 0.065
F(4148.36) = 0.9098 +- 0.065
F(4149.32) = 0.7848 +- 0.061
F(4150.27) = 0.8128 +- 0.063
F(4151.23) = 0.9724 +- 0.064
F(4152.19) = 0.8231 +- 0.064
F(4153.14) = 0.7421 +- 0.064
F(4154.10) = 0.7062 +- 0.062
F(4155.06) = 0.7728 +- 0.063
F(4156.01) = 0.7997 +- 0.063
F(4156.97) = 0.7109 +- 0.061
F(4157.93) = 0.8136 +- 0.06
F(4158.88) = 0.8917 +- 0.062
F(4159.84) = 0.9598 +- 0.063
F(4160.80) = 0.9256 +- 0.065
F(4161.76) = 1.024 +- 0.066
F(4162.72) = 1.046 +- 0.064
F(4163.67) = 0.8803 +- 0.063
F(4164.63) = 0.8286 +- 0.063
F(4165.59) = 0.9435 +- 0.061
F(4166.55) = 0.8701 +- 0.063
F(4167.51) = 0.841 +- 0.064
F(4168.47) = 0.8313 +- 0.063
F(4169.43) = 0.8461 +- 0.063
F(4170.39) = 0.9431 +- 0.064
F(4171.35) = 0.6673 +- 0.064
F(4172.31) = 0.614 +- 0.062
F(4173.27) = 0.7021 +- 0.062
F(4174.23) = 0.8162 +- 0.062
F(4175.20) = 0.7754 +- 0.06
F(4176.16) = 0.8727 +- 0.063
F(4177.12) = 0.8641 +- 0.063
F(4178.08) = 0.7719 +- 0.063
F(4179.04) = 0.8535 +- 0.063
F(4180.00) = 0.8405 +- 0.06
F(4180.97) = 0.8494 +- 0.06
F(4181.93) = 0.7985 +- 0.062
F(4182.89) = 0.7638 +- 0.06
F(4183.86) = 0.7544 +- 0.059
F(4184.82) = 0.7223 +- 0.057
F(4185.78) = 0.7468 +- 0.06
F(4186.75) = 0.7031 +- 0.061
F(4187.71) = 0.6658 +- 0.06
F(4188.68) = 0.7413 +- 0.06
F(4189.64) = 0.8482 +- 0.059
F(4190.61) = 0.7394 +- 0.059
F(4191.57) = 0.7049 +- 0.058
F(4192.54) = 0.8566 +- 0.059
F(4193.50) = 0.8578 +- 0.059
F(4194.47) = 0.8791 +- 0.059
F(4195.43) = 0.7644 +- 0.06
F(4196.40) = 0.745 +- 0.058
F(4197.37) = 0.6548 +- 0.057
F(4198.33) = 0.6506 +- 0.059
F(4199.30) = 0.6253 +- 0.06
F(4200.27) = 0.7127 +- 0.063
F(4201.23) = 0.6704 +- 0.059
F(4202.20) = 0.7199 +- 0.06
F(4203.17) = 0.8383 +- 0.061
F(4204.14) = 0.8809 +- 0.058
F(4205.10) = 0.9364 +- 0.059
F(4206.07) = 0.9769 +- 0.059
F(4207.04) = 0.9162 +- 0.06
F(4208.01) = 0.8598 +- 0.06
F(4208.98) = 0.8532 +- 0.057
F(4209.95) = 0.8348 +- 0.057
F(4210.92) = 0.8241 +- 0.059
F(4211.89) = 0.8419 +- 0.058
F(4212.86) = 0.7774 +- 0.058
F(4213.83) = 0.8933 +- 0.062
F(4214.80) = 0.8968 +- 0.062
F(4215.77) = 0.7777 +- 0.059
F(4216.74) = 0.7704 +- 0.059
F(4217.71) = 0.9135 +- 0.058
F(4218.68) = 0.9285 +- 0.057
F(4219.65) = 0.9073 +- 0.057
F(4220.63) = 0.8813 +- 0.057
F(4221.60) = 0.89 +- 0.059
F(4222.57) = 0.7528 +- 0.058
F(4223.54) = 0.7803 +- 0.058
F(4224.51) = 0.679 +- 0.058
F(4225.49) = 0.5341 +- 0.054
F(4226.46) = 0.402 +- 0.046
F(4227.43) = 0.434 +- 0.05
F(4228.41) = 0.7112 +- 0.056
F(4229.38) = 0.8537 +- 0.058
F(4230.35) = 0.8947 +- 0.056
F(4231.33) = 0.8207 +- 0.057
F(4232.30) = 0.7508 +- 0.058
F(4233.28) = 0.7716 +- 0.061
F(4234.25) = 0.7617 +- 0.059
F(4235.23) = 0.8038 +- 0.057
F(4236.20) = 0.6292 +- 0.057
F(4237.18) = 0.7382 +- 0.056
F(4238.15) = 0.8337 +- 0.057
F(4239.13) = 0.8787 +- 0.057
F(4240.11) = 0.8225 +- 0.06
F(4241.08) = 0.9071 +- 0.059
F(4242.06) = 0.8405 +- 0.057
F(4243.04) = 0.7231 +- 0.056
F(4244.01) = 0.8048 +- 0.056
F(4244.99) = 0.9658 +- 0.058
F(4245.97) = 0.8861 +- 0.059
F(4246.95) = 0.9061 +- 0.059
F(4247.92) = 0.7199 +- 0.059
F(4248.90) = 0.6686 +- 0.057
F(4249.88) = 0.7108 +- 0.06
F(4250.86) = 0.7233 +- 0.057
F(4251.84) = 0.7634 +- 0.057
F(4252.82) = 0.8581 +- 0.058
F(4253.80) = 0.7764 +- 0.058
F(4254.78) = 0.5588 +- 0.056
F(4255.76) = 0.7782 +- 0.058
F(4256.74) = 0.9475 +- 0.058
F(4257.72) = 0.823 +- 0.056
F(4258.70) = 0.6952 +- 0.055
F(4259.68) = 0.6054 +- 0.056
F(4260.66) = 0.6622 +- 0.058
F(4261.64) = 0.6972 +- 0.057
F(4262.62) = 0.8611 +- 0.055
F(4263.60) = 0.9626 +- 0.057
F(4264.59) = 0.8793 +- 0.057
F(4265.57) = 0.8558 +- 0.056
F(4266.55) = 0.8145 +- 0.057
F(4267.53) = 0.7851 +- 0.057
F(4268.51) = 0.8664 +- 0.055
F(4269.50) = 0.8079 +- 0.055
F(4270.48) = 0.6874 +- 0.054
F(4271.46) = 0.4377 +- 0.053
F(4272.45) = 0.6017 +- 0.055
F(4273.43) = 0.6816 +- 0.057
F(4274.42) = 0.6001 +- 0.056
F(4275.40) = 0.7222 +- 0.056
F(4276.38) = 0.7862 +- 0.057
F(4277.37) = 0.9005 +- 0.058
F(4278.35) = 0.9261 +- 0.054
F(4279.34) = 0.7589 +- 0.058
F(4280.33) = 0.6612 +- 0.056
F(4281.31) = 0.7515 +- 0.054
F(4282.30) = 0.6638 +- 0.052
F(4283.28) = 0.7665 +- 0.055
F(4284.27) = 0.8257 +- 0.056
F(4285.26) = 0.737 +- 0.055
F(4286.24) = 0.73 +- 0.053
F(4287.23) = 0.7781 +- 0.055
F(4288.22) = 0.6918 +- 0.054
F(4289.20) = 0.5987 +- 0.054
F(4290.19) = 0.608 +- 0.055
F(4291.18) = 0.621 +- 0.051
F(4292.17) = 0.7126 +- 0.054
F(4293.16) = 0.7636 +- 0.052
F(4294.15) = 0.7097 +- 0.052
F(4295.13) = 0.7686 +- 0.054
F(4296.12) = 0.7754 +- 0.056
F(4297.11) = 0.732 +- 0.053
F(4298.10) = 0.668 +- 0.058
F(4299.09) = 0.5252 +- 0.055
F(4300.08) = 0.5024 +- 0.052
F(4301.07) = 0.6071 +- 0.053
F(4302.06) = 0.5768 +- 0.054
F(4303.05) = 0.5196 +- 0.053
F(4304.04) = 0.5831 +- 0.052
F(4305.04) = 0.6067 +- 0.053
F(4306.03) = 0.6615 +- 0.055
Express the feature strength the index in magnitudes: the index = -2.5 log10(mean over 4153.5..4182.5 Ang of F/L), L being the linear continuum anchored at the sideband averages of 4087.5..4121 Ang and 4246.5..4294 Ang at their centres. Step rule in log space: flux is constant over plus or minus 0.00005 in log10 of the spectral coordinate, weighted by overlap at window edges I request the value -0.04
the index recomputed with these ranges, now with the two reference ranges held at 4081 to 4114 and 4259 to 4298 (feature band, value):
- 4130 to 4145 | 0.04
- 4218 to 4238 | 0.02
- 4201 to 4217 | -0.09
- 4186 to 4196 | 0.01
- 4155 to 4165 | -0.11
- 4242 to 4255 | -0.04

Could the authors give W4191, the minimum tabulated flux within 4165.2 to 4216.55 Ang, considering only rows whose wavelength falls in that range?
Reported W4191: 0.614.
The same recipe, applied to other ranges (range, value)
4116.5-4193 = 0.5166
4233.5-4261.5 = 0.5588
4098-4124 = 0.573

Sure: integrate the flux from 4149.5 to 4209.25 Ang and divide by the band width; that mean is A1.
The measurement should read 0.809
